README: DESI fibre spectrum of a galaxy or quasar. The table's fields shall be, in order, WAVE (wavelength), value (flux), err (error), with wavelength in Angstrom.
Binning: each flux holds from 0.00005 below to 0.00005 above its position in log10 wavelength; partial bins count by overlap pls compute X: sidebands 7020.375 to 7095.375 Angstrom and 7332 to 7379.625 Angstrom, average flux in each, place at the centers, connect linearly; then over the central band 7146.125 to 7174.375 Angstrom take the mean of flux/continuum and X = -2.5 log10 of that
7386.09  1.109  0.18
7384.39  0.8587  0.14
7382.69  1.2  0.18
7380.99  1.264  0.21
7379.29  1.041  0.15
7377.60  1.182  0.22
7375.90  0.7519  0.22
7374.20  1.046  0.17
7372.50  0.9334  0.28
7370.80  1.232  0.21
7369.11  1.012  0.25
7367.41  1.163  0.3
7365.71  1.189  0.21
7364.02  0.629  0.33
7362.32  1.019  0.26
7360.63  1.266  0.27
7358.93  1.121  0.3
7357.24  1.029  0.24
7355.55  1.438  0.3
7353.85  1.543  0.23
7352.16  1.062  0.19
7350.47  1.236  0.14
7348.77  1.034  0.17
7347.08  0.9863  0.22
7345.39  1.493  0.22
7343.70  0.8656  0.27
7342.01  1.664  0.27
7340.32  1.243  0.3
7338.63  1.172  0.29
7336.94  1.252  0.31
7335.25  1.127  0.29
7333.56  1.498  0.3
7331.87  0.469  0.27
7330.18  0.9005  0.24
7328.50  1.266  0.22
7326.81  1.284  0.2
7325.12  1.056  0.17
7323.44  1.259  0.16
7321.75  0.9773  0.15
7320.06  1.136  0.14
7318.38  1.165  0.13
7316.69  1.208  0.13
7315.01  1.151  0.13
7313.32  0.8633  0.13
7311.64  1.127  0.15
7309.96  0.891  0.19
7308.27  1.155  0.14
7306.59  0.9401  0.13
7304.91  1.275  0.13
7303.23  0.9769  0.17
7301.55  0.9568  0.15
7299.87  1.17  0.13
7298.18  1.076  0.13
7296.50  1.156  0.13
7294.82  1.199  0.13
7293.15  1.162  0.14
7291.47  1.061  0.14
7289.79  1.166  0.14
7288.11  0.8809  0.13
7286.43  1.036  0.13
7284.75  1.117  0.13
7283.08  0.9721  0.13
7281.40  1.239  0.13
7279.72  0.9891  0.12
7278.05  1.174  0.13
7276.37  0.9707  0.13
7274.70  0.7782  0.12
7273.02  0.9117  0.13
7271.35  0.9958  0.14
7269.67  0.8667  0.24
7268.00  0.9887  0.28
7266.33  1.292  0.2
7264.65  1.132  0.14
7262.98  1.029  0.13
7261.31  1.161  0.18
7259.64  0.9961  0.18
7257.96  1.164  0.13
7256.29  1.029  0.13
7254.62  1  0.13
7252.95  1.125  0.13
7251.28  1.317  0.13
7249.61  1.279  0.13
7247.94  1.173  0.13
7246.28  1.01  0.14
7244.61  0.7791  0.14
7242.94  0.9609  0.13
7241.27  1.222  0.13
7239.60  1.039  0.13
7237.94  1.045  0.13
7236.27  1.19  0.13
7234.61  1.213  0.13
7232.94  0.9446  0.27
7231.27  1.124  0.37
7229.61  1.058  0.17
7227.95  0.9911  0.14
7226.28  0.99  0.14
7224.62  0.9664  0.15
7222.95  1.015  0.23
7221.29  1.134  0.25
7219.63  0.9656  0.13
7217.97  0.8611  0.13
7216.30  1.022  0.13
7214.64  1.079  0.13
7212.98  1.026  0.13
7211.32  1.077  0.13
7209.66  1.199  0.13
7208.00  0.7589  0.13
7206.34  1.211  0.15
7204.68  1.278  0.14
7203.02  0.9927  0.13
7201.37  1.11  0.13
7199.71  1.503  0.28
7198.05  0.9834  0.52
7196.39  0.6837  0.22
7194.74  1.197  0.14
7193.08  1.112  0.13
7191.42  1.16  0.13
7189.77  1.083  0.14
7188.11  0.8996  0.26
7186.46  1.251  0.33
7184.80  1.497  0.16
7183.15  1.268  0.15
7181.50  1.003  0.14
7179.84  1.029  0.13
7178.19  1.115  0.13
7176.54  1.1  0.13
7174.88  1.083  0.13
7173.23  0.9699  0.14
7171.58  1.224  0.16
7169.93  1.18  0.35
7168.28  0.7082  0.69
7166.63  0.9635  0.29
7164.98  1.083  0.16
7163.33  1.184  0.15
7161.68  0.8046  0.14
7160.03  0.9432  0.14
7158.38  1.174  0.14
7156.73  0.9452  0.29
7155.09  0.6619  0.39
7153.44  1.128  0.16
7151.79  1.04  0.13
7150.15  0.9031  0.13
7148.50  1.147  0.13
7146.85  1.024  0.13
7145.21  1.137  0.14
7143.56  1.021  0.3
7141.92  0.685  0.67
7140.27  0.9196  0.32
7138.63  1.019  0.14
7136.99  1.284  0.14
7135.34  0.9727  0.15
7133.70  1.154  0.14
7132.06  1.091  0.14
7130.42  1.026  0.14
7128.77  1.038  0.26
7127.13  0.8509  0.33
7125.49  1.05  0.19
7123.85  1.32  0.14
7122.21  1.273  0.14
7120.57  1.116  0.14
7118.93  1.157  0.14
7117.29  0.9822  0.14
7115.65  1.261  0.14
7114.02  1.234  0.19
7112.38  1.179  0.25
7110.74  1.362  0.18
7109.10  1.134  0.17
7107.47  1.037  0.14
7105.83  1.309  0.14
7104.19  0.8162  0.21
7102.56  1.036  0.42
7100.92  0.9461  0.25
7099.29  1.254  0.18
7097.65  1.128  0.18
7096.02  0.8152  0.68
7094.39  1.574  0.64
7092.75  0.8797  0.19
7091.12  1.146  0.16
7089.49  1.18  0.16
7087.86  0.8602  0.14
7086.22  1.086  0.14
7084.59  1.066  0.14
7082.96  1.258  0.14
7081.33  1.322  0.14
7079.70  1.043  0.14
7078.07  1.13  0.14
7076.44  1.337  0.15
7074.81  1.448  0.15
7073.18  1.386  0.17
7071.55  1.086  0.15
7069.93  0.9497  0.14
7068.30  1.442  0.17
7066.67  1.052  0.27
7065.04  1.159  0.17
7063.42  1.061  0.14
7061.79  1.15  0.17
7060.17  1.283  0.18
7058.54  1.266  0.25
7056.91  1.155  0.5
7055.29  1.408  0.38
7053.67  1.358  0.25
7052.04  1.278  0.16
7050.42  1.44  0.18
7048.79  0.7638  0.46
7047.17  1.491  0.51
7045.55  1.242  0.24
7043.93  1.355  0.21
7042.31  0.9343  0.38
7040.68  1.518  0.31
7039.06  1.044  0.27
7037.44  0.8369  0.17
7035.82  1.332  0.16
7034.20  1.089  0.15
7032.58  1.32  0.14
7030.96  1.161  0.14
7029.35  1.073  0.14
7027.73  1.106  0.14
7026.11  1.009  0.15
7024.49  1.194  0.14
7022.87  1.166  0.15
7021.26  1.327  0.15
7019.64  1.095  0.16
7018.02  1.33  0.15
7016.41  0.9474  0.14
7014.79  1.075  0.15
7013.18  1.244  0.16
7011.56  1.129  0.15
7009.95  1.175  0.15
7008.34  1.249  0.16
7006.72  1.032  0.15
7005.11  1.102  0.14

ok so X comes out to 0.17 mag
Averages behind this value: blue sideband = 1.19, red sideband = 1.14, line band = 1.01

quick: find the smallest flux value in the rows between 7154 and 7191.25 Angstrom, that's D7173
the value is 0.6619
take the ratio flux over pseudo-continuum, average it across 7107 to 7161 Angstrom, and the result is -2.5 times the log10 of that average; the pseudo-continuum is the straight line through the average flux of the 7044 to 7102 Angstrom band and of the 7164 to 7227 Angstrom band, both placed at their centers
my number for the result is 0.06 mag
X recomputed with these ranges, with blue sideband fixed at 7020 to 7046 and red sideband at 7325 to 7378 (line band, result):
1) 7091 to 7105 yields 0.095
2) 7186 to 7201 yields 0.053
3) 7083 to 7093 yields 0.096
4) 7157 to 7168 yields 0.148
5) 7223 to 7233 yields 0.128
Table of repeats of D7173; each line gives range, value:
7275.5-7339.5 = 0.469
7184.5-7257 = 0.6837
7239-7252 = 0.7791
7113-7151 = 0.685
